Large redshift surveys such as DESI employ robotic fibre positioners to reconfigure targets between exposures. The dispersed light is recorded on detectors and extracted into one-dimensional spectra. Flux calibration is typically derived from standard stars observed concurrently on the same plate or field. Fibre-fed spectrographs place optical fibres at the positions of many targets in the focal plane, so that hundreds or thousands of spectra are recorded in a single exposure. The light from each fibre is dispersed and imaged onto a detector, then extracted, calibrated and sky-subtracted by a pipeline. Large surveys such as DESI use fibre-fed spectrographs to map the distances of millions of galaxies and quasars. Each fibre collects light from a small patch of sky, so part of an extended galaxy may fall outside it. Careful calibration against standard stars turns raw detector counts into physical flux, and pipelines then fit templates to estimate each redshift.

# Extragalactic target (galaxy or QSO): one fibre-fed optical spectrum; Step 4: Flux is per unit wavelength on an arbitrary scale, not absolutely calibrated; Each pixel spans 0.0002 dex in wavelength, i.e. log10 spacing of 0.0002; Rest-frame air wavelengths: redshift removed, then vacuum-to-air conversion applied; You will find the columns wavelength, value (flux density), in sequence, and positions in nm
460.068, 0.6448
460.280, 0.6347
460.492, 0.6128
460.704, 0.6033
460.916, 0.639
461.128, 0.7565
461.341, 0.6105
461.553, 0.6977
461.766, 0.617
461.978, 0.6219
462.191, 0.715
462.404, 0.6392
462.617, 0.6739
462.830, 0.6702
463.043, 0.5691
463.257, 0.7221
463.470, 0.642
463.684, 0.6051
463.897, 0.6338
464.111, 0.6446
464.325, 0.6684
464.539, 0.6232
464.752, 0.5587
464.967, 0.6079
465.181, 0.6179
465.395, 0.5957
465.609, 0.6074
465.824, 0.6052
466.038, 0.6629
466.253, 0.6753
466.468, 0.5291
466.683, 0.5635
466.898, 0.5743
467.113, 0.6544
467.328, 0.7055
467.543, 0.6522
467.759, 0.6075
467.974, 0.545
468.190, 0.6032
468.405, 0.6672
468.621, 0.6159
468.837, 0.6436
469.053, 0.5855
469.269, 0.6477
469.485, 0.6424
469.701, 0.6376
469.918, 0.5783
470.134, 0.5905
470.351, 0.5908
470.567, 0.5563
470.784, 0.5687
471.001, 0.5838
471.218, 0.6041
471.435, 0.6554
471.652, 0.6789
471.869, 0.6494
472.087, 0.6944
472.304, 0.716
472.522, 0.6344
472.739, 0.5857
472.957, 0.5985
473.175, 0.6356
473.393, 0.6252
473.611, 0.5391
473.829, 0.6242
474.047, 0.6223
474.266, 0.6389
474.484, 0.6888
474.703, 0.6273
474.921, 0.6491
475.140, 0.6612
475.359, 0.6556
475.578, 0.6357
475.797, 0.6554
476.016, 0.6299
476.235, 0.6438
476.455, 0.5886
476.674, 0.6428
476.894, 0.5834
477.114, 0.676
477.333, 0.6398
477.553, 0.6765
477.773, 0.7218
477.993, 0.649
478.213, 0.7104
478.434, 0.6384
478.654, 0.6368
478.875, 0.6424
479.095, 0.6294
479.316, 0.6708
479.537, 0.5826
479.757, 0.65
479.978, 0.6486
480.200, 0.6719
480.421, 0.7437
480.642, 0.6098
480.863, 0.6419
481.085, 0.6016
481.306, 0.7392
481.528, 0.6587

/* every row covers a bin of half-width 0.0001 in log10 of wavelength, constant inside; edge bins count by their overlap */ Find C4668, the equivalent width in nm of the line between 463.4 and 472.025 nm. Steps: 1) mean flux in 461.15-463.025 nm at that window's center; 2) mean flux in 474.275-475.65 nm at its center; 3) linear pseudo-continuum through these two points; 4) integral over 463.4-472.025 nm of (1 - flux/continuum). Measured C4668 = 0.49 nm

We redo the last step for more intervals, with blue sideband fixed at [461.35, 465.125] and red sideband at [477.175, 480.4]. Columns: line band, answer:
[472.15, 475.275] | 0.092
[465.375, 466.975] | 0.103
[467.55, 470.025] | 0.112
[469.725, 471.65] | 0.151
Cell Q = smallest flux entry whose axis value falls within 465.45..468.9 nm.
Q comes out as 0.5291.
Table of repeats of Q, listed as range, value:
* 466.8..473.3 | 0.545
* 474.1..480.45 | 0.5826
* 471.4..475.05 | 0.5391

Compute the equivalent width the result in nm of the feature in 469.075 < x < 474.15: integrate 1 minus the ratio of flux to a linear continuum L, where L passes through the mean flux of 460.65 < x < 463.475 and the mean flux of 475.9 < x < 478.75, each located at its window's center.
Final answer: 0.25 nm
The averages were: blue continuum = 0.657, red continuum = 0.649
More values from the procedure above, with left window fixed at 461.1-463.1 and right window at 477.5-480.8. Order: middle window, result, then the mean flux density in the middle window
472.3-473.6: 0.08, 0.619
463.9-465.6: 0.10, 0.617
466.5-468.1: 0.11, 0.61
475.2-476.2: 0.02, 0.645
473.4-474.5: 0.07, 0.617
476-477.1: 0.06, 0.621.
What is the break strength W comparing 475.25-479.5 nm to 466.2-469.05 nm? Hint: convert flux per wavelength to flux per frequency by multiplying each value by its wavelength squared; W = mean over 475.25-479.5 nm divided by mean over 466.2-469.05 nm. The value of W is 1.1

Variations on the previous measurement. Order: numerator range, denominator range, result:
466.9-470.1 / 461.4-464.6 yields 0.99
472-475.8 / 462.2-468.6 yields 1.06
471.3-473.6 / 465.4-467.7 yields 1.06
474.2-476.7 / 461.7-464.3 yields 1.05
